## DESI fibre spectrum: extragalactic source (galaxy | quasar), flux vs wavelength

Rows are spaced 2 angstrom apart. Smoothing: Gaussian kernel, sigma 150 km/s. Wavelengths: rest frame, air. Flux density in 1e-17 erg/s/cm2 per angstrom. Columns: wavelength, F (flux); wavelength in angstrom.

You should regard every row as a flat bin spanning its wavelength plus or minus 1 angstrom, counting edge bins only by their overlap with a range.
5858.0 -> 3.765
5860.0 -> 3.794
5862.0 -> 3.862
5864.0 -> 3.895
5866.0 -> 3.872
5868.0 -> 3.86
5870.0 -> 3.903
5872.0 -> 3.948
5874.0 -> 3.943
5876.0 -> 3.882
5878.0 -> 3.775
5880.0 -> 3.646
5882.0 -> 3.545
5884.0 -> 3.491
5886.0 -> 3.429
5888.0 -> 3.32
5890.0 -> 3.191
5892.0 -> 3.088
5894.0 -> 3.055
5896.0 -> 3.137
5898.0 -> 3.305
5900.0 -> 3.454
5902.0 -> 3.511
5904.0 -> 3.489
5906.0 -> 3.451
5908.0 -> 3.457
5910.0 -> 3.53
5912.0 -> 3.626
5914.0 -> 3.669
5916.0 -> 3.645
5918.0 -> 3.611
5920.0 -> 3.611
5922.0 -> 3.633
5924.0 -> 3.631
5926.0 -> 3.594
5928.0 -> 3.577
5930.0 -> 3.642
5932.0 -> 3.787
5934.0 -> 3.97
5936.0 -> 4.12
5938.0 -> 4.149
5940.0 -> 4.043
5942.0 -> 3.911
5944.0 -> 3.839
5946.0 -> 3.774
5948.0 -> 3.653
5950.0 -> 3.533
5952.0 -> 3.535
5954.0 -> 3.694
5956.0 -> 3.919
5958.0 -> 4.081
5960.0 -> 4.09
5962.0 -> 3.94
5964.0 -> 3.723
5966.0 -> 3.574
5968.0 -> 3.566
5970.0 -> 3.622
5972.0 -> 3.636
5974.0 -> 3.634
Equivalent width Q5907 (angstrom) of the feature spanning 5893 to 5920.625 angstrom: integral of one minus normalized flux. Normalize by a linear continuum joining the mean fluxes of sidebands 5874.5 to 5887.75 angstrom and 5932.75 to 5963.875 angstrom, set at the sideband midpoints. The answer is 1.90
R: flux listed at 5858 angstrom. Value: 3.765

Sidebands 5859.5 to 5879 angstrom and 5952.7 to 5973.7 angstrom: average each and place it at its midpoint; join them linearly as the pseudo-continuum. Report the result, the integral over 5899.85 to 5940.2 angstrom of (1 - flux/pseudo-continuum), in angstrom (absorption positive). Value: 1.6 angstrom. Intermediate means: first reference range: 3.88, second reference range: 3.78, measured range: 3.67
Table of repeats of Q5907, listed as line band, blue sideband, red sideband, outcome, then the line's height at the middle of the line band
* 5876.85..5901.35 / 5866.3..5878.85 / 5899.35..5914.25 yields 2.21 angstrom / 3.71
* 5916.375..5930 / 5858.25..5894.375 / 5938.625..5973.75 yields 0.40 angstrom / 3.72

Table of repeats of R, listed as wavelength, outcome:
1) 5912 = 3.626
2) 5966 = 3.574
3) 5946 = 3.774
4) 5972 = 3.636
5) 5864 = 3.895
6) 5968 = 3.566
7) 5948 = 3.653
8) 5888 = 3.32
